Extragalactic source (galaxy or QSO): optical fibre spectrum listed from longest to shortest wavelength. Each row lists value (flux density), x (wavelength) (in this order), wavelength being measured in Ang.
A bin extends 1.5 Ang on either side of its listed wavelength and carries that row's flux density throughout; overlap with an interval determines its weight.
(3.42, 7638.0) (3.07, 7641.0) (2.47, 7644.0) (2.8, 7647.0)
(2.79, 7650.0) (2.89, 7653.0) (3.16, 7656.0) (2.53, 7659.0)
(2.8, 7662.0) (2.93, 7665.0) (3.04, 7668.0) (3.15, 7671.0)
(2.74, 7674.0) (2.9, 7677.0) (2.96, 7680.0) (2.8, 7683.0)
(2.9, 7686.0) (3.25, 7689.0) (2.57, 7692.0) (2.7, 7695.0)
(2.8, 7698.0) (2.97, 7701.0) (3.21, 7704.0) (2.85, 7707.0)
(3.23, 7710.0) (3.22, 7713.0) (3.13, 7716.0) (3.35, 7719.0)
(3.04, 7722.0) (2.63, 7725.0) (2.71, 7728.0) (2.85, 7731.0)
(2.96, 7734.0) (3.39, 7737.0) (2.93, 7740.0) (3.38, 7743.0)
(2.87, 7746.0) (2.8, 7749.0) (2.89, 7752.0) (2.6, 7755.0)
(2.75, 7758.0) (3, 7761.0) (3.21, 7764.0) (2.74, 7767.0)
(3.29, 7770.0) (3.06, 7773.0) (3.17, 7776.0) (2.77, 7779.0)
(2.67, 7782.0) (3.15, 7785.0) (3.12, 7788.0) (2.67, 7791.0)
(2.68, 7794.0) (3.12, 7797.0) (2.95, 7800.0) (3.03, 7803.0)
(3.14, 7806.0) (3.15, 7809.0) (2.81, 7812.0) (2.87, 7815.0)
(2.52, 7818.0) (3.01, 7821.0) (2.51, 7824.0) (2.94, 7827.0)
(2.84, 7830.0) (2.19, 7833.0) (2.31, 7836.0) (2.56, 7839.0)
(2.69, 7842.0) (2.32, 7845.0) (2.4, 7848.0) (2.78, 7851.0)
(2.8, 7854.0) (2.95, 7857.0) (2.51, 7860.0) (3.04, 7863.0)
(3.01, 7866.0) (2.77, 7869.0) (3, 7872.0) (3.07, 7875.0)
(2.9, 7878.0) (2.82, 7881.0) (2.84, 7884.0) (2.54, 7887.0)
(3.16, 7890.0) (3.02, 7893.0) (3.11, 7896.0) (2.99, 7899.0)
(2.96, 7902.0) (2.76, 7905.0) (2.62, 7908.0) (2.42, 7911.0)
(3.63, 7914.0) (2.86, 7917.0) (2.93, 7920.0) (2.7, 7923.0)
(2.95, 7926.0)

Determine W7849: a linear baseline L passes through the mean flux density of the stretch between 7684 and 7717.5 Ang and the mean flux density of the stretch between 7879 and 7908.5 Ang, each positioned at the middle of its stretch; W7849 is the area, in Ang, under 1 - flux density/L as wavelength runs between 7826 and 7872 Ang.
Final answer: 3.6 Ang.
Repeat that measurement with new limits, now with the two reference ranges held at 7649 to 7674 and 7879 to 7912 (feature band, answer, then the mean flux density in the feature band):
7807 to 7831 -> 0.2 Ang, 2.84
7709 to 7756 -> -1.9 Ang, 3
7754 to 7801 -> -1.0 Ang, 2.94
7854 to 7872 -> -0.1 Ang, 2.86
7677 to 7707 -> -0.1 Ang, 2.9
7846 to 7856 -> 0.7 Ang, 2.66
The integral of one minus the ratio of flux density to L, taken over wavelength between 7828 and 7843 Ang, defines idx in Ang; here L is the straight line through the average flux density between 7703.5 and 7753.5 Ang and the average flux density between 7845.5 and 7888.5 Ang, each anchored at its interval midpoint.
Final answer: 1.7 Ang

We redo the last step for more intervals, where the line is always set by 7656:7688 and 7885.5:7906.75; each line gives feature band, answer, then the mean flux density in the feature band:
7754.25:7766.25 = 0.0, 2.9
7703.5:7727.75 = -1.3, 3.06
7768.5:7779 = -0.7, 3.12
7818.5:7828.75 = 0.4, 2.79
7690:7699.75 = 0.6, 2.73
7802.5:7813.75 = -0.4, 3.03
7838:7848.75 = 1.6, 2.5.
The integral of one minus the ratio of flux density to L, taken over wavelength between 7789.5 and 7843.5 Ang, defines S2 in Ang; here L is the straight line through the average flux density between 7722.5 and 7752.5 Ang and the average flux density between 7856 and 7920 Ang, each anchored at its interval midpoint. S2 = 2.71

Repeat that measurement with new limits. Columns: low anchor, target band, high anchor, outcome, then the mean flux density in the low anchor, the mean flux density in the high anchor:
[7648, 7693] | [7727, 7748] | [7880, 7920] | -0.8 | 2.9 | 2.9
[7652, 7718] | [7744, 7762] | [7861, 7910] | 0.6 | 2.95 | 2.9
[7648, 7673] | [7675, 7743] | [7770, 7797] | -1.3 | 2.91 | 2.94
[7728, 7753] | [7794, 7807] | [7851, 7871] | -0.4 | 2.99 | 2.85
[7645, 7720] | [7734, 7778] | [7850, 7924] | -1.2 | 2.94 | 2.89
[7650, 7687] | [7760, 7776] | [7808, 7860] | -1.8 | 2.9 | 2.68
